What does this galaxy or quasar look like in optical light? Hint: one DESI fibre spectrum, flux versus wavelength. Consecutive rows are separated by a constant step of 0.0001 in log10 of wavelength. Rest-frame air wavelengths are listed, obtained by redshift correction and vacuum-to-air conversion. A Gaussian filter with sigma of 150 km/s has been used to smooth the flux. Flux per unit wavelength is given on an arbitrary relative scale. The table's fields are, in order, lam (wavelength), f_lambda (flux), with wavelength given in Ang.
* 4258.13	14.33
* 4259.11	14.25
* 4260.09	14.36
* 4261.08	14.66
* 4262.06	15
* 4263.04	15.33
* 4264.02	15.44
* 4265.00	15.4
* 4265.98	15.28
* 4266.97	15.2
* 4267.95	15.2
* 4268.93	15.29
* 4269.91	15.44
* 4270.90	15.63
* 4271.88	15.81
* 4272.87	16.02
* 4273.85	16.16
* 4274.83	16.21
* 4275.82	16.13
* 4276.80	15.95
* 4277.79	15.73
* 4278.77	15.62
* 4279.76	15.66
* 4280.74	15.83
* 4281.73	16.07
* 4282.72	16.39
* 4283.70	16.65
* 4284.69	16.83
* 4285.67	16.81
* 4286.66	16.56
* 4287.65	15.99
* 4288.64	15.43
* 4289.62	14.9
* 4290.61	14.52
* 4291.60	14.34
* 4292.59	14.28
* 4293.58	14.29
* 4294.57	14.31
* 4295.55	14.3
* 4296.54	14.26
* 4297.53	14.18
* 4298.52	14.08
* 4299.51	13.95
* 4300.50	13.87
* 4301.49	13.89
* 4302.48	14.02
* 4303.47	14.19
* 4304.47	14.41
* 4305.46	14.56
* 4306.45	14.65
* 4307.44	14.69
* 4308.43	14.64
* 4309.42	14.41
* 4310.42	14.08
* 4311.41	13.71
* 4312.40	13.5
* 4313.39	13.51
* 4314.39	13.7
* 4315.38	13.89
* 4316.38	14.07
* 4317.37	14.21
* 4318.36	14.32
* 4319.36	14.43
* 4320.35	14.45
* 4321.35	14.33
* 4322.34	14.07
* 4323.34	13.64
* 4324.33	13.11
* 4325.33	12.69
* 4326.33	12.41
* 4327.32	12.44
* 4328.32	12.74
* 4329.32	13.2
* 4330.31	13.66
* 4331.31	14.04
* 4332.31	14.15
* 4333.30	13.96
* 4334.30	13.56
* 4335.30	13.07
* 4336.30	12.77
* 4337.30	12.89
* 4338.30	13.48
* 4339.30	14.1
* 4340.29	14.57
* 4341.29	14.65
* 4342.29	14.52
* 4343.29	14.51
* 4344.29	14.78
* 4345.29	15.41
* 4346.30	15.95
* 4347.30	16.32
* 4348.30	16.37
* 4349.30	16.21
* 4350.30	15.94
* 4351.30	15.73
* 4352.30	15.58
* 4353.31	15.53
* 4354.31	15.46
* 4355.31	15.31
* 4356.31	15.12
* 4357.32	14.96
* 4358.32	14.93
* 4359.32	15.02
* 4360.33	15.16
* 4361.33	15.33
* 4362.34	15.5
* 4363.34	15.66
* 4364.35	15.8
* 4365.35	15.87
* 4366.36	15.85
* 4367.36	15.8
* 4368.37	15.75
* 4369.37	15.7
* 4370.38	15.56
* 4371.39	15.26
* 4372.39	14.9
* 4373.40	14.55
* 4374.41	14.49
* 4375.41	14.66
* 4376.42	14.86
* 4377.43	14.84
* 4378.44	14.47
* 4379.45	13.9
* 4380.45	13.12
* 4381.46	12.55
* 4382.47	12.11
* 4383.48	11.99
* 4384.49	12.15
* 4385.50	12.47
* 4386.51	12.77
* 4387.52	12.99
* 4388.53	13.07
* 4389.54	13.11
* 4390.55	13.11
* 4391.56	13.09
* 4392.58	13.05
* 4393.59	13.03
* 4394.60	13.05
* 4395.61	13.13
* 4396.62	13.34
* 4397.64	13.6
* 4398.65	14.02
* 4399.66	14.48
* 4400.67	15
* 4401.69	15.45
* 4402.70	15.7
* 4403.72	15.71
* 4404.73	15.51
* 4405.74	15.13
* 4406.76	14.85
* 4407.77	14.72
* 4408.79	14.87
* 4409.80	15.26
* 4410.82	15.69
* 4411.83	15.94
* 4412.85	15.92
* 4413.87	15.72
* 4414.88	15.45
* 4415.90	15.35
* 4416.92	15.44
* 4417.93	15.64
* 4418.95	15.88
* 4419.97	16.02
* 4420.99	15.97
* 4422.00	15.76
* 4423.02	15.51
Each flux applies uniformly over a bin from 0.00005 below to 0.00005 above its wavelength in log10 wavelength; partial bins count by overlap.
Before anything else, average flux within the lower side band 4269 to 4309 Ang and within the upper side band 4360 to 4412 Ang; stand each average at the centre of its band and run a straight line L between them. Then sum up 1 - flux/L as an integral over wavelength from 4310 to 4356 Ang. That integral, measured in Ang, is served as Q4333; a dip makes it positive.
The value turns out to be 1.75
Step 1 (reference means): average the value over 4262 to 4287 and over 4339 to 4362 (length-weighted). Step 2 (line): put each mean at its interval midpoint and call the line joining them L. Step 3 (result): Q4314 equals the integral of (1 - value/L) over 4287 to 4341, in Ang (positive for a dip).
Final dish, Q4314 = 5.5 Ang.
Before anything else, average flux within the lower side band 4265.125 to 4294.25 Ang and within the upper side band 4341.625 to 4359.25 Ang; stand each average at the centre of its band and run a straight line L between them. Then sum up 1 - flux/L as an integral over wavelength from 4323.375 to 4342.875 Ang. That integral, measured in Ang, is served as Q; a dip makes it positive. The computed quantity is 2.52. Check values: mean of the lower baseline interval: 15.6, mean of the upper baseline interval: 15.4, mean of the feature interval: 13.5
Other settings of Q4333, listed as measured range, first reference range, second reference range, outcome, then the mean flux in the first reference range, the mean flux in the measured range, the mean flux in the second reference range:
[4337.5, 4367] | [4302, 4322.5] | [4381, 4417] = -2.34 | 14.2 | 15.3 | 14.1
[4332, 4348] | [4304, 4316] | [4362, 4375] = 0.53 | 14.1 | 14.3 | 15.4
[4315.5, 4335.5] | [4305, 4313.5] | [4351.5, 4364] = 1.30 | 14.2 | 13.6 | 15.3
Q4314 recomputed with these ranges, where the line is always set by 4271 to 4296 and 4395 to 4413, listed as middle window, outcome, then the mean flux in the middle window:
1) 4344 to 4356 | -0.4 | 15.7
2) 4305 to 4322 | 1.4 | 14.2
